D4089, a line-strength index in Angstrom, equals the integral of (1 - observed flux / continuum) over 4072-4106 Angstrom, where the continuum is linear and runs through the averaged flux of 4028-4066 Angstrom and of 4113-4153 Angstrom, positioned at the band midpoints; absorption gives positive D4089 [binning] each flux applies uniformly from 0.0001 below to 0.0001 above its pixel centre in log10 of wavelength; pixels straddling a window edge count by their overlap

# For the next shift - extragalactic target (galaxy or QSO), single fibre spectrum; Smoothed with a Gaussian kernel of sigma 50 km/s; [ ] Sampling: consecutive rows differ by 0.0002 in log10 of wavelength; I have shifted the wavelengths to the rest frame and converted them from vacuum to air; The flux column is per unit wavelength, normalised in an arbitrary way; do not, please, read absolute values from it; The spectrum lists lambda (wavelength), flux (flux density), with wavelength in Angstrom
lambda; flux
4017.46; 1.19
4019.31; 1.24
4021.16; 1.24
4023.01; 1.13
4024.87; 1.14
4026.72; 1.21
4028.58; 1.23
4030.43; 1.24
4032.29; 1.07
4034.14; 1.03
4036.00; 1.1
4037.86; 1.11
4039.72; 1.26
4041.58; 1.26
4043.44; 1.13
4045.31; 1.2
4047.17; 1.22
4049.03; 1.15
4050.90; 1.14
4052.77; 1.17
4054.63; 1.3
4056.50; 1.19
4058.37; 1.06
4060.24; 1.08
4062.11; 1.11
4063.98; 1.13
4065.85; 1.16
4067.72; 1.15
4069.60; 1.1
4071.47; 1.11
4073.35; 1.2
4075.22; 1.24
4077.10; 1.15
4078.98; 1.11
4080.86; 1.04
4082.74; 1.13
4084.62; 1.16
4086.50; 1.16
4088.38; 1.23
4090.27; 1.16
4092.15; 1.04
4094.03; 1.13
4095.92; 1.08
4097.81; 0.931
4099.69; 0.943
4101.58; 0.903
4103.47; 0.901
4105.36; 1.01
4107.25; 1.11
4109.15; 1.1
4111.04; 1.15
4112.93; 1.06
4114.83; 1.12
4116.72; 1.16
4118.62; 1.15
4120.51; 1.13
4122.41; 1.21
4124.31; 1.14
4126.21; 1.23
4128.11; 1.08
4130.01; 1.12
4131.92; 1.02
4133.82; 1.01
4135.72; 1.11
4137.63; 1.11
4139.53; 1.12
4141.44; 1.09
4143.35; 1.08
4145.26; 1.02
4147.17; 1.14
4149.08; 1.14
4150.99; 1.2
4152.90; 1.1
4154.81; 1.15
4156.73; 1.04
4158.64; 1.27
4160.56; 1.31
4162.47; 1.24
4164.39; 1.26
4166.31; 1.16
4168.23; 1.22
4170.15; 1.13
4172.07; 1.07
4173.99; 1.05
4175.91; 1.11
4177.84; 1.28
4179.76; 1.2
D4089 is 1.6 Angstrom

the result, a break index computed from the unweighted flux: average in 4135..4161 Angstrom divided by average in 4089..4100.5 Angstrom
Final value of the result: 1.1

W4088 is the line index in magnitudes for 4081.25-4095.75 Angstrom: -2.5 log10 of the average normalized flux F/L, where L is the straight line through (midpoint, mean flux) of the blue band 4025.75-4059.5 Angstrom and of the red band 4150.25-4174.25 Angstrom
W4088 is 0.03 mag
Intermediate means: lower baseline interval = 1.17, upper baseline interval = 1.17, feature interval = 1.14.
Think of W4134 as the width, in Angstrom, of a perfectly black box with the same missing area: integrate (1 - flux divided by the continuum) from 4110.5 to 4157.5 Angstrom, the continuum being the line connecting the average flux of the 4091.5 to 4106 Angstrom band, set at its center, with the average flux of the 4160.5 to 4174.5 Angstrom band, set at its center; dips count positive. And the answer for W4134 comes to -1.34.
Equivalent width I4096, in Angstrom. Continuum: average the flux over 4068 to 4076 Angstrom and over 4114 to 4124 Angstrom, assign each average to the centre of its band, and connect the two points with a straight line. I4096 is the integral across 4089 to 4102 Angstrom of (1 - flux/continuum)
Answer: 1.4 Angstrom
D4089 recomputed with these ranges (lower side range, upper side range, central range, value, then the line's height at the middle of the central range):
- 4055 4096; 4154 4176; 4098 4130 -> 1.8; 1.15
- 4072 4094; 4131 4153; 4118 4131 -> -0.5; 1.11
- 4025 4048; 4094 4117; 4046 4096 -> -1.9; 1.1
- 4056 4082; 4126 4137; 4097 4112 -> 1.3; 1.1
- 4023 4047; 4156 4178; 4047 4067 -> 0.2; 1.17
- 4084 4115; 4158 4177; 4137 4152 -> 0.4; 1.14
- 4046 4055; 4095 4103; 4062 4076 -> -0.6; 1.1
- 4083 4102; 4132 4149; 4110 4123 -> -0.7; 1.08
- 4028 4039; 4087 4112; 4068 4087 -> -1.1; 1.08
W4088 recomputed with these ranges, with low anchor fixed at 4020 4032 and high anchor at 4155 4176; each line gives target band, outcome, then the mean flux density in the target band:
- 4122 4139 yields 0.06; 1.11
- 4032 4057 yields 0.02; 1.17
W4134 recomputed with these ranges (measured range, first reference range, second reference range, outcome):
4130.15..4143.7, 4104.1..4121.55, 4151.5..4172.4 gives 0.8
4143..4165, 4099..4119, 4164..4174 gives -0.7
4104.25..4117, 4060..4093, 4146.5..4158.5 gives 0.5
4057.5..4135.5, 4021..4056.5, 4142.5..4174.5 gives 4.1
